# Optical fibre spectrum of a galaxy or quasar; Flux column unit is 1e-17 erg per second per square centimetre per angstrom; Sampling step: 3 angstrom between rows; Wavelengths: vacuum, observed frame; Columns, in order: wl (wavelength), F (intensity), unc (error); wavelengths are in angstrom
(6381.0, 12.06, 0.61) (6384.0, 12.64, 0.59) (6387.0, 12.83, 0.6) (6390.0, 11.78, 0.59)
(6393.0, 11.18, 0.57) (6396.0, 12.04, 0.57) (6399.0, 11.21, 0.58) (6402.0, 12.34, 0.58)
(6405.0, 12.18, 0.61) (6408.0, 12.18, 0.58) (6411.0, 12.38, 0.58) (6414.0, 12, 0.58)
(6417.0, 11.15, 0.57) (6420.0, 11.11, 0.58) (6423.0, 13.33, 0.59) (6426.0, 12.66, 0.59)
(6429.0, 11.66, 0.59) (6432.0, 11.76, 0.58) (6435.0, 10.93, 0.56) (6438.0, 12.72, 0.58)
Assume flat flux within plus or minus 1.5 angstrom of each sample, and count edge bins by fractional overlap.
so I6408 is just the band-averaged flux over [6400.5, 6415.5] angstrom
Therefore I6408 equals 12.2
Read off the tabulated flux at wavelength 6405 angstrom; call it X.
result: 12.18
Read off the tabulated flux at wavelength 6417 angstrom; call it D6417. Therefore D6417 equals 11.15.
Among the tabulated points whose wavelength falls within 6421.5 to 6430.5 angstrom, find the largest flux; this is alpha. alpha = 13.33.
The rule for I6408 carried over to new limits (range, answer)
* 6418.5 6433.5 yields 12.1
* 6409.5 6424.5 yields 12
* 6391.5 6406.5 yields 11.8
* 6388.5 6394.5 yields 11.5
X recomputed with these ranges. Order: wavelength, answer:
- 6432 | 11.76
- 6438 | 12.72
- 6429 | 11.66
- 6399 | 11.21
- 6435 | 10.93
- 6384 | 12.64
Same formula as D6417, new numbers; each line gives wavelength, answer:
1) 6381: 12.06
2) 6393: 11.18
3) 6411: 12.38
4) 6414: 12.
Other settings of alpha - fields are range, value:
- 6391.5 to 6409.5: 12.34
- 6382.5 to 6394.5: 12.83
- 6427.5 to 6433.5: 11.76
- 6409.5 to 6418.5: 12.38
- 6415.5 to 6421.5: 11.15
